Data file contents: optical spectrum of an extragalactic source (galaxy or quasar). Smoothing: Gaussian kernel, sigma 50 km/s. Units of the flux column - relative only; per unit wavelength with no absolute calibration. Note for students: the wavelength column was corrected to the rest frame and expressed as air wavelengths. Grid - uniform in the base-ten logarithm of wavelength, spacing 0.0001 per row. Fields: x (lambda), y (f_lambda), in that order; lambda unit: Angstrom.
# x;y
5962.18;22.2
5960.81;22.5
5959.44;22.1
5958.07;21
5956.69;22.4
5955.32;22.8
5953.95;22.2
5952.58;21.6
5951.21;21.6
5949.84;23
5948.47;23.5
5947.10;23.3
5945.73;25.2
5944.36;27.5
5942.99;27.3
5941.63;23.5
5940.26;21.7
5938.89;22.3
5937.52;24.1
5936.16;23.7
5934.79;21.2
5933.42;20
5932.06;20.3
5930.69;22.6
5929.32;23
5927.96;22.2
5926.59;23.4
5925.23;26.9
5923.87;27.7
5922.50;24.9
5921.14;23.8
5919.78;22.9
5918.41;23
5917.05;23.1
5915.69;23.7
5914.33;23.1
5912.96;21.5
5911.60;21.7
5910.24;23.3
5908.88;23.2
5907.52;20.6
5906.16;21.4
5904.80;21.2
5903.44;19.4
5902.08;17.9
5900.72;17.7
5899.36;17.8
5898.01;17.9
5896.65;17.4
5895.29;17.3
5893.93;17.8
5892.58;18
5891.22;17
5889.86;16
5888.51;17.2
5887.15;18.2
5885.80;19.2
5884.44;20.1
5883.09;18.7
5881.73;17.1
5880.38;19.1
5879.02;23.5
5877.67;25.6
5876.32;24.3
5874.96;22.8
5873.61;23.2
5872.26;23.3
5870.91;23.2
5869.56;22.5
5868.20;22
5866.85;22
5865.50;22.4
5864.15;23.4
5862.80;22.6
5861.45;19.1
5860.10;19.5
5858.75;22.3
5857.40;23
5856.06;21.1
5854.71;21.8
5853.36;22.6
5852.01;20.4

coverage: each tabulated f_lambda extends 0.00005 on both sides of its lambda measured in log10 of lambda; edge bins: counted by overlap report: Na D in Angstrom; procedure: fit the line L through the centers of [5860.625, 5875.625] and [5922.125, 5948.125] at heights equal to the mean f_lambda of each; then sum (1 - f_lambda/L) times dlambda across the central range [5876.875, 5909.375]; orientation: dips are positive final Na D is 5.3 Angstrom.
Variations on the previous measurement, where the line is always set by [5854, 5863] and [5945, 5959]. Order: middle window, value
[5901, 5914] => 0.5 Angstrom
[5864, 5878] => -1.1 Angstrom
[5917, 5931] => -1.1 Angstrom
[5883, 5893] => 1.7 Angstrom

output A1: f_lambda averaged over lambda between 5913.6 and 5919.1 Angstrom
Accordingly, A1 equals 23.2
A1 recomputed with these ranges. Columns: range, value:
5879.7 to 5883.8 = 18.3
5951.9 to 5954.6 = 21.9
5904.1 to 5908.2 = 21.1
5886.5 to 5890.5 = 17.1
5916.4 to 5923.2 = 23.5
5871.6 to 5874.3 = 23.3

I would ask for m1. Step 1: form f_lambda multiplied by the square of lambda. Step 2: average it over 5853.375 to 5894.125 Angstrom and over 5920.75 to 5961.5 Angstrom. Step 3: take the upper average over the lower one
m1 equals 1.14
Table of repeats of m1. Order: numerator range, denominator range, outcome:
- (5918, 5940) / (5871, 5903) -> 1.21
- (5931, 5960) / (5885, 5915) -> 1.20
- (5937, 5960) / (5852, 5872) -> 1.09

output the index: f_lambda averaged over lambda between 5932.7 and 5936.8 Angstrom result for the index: 21.6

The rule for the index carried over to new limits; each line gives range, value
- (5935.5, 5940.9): 23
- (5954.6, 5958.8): 22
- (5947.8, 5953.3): 22.4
